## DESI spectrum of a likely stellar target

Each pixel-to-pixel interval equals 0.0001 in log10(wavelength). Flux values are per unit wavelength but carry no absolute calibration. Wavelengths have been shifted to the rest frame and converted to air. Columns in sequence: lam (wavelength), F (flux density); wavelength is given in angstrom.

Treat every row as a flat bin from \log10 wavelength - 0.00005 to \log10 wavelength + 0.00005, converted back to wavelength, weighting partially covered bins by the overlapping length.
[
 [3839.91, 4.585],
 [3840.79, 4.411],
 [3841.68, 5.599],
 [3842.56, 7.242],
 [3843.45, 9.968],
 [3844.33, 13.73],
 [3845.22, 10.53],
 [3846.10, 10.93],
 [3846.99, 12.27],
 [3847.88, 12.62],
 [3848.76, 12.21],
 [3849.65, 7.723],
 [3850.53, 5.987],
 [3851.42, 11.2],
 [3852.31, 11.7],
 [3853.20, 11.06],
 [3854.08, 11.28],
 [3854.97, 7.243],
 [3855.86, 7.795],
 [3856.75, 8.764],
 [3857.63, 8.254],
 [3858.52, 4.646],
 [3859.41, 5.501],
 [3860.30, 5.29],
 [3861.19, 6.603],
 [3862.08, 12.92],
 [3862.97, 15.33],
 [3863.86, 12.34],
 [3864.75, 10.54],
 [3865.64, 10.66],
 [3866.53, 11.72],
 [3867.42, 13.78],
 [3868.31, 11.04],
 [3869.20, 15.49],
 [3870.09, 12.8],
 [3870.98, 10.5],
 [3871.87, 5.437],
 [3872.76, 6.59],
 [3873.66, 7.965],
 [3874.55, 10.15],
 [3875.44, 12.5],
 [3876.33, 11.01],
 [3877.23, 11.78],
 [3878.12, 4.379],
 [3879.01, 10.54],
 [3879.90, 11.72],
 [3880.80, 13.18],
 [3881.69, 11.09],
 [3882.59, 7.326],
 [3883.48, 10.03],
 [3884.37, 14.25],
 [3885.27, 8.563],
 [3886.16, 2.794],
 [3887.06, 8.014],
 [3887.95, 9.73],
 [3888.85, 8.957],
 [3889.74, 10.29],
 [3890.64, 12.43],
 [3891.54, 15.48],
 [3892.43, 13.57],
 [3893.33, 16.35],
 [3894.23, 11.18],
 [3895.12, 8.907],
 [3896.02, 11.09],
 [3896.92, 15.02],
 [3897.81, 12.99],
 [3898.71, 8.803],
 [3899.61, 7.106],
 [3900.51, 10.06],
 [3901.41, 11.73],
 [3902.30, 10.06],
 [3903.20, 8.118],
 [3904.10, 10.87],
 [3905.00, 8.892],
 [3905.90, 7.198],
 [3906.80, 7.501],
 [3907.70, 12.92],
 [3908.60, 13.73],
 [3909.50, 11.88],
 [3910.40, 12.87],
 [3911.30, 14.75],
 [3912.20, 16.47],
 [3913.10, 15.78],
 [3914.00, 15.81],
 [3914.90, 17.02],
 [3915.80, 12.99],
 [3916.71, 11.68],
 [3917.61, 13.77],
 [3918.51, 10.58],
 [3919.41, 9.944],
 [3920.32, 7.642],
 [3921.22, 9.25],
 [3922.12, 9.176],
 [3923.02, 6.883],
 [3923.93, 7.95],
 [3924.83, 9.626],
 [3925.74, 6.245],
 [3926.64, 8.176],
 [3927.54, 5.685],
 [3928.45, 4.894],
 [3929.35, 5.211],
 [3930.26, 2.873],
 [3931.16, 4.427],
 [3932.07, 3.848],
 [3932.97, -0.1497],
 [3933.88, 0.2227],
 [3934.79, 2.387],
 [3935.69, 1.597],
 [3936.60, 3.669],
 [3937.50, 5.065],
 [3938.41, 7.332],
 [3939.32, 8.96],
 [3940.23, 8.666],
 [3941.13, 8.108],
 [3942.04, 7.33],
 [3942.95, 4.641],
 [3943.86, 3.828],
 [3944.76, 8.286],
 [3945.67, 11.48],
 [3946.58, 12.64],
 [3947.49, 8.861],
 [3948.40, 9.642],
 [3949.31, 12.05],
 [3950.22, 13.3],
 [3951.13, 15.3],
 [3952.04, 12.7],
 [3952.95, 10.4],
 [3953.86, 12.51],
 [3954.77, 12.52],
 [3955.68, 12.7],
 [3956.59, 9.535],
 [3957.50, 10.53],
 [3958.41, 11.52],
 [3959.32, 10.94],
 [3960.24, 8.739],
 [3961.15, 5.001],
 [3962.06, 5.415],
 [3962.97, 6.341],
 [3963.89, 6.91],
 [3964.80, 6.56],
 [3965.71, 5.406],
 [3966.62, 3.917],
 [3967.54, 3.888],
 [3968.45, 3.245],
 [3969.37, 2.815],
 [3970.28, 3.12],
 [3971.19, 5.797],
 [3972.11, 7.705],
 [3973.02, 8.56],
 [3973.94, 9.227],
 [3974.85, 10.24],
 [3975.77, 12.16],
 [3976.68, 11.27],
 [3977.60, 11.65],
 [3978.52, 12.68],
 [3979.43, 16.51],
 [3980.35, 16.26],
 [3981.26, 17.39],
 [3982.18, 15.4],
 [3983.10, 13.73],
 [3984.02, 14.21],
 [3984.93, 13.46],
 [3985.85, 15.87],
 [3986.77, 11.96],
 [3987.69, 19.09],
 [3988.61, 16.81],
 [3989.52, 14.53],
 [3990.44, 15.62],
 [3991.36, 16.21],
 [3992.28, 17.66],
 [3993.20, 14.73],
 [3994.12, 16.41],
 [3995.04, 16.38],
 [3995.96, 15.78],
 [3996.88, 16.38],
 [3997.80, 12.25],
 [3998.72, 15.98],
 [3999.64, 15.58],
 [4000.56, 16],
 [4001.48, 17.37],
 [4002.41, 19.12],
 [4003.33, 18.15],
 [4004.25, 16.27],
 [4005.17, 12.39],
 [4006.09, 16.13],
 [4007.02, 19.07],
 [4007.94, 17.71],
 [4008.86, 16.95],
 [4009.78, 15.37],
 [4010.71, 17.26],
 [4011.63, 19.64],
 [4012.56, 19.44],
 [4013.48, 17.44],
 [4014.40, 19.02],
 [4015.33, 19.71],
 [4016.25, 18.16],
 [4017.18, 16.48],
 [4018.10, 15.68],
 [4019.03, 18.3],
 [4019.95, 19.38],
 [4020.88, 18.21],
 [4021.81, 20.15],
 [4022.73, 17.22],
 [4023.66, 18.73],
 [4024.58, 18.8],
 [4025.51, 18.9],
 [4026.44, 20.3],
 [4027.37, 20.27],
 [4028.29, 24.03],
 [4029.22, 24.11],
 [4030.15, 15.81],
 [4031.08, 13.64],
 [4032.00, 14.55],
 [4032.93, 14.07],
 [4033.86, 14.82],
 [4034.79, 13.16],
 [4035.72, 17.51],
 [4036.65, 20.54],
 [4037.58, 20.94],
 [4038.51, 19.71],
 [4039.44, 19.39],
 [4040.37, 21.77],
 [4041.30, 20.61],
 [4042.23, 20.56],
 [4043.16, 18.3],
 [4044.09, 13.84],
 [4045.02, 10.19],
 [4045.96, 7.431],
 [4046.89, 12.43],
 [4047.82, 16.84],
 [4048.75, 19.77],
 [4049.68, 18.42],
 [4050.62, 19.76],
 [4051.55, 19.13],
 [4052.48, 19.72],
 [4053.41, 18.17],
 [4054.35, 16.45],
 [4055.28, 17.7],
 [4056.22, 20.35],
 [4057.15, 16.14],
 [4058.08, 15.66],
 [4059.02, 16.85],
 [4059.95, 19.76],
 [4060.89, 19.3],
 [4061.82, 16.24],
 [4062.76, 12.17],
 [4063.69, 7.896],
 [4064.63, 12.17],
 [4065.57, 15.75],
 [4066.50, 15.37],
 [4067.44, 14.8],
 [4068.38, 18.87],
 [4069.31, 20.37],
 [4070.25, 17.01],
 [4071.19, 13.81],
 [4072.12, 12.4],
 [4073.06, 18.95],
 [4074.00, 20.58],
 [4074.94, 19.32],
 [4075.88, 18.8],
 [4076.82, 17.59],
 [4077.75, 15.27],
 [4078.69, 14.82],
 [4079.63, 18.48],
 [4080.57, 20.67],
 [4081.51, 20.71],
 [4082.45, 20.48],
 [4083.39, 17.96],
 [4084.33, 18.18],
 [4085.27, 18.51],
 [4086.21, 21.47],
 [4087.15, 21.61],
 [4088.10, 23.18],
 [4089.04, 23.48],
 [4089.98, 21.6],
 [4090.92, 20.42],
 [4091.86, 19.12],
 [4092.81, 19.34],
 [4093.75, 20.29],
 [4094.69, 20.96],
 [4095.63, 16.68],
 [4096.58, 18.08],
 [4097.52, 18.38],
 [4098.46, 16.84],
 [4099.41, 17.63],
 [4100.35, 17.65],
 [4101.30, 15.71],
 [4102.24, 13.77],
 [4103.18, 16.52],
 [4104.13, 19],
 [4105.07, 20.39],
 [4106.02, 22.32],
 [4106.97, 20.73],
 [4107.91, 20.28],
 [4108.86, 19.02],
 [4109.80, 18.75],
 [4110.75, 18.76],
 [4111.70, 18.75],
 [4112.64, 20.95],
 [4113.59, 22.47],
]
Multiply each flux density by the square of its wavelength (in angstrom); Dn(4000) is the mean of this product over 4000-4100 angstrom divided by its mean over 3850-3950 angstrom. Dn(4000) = 2.0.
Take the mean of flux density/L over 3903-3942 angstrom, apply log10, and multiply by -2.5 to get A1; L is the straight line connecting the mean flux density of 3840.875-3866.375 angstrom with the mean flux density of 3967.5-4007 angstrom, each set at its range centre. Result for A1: 0.32 mag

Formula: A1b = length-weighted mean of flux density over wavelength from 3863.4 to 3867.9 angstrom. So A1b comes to 11.8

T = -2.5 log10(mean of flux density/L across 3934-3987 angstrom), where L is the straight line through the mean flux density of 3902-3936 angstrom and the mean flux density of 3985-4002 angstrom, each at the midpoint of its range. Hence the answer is 0.354 mag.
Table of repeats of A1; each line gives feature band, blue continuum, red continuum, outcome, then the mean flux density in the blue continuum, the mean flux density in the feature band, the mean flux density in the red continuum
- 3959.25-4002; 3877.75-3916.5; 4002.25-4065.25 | 0.274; 11.2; 11.8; 17.4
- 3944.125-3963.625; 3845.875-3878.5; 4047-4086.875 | 0.265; 9.95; 10.4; 17.4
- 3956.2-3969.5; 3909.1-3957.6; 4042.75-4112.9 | 0.498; 9.05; 6.79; 17.8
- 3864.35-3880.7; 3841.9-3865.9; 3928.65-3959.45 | -0.126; 9.74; 10.5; 7.98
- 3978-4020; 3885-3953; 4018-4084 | -0.151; 9.39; 16.4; 17.4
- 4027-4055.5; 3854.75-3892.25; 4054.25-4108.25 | -0.069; 9.94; 17.5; 18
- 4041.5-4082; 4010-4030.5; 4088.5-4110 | 0.136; 18.9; 16.7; 19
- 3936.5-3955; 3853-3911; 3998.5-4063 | 0.383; 10.3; 9.47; 17.6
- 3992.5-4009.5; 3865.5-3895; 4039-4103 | -0.082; 10.6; 16.3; 17.7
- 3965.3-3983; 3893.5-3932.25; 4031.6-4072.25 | 0.357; 10.1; 9.43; 16.6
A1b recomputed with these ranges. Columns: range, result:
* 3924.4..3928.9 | 6.91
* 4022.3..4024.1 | 17.9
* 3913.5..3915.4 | 16.3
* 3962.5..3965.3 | 6.58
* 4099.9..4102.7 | 15.7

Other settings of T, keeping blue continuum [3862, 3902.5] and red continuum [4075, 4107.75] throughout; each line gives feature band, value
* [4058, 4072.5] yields 0.160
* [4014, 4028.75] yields -0.164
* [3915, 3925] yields 0.200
